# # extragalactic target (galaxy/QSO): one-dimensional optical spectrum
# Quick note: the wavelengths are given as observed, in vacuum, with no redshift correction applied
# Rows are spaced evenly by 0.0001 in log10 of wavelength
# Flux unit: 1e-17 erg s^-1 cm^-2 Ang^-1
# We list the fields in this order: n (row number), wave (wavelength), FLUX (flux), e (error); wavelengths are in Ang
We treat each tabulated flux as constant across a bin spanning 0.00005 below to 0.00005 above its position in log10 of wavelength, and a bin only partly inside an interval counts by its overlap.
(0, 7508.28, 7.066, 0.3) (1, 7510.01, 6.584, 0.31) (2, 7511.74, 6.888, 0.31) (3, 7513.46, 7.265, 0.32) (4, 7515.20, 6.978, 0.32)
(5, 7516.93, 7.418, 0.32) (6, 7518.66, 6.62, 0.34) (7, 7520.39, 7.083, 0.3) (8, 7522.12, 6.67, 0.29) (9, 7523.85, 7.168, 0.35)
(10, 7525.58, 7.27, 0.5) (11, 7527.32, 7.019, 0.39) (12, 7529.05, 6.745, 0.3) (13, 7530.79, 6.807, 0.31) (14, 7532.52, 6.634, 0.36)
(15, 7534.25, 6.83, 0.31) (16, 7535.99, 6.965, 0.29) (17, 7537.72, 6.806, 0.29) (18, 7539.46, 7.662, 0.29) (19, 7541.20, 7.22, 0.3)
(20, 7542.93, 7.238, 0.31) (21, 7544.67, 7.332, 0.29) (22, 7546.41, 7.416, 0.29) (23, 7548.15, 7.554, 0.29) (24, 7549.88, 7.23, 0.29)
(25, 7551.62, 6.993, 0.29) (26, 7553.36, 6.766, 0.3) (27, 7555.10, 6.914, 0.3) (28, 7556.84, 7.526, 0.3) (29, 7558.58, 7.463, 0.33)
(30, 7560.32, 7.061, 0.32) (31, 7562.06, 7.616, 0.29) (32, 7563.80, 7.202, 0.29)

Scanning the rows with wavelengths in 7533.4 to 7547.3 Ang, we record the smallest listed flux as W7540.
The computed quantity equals 6.806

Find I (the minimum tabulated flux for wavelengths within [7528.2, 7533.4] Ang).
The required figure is 6.634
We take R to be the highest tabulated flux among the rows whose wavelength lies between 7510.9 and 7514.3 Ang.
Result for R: 7.265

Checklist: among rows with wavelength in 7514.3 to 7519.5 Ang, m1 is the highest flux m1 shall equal 7.418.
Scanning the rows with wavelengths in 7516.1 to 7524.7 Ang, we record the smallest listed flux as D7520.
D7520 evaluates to 6.62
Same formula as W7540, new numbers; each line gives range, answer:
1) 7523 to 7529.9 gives 6.745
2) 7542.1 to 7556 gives 6.766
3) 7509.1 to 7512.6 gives 6.584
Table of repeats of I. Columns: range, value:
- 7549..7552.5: 6.993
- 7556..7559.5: 7.463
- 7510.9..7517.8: 6.888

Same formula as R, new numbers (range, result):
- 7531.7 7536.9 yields 6.965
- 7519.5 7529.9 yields 7.27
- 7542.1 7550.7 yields 7.554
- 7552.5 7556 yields 6.914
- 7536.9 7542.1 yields 7.662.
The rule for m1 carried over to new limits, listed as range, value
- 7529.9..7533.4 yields 6.807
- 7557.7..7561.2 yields 7.463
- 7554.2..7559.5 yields 7.526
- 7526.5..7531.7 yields 7.019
